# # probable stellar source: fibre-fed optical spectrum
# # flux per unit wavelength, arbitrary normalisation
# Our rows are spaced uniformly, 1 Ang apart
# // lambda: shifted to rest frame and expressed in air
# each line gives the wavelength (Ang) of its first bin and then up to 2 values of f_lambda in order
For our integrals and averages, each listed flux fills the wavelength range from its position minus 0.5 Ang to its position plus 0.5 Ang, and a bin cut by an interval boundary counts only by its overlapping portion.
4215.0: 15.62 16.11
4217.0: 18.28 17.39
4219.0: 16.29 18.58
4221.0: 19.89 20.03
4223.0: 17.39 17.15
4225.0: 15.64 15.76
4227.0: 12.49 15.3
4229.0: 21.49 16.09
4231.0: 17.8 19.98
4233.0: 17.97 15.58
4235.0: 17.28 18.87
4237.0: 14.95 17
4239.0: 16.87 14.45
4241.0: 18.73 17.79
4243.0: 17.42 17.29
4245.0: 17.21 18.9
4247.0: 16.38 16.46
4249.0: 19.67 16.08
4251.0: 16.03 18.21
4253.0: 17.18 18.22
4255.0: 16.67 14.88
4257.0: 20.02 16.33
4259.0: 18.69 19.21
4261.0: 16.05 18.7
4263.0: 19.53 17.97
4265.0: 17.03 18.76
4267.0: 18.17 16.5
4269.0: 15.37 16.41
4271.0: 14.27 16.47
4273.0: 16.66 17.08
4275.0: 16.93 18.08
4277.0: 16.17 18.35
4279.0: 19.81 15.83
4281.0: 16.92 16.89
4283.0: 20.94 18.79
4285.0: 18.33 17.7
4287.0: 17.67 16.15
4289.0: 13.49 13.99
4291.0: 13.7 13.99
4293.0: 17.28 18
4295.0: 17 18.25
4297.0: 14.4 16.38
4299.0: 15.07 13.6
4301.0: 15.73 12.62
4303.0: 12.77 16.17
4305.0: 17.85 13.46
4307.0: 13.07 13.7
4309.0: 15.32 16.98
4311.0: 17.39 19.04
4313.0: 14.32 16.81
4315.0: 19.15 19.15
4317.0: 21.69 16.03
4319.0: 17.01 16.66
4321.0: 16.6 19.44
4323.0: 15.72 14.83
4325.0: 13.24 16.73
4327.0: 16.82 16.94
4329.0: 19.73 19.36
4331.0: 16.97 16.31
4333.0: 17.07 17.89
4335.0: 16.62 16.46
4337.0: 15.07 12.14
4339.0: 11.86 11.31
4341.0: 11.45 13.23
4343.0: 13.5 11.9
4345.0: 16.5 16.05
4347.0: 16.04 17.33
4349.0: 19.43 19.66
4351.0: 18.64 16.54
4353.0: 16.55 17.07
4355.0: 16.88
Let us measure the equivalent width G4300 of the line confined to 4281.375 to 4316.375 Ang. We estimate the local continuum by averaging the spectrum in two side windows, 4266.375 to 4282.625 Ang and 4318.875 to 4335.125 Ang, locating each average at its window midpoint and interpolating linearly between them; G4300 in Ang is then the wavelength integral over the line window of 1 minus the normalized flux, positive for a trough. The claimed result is 1.6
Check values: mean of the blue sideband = 16.9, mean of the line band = 16.1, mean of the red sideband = 16.9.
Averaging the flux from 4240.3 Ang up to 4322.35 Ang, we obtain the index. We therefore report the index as 16.9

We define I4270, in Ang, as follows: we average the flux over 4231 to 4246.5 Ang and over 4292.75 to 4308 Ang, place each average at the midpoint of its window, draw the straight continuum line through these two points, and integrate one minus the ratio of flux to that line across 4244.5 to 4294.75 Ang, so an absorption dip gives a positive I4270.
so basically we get -2.5 Ang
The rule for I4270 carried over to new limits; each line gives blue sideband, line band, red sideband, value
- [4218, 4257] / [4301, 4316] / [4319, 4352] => 0.6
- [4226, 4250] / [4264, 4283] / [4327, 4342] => -0.6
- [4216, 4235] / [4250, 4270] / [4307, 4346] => -0.7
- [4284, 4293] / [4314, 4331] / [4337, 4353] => -2.2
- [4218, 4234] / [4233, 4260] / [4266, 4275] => -0.4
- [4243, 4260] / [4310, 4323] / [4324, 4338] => -0.7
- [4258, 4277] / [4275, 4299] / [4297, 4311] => -1.2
